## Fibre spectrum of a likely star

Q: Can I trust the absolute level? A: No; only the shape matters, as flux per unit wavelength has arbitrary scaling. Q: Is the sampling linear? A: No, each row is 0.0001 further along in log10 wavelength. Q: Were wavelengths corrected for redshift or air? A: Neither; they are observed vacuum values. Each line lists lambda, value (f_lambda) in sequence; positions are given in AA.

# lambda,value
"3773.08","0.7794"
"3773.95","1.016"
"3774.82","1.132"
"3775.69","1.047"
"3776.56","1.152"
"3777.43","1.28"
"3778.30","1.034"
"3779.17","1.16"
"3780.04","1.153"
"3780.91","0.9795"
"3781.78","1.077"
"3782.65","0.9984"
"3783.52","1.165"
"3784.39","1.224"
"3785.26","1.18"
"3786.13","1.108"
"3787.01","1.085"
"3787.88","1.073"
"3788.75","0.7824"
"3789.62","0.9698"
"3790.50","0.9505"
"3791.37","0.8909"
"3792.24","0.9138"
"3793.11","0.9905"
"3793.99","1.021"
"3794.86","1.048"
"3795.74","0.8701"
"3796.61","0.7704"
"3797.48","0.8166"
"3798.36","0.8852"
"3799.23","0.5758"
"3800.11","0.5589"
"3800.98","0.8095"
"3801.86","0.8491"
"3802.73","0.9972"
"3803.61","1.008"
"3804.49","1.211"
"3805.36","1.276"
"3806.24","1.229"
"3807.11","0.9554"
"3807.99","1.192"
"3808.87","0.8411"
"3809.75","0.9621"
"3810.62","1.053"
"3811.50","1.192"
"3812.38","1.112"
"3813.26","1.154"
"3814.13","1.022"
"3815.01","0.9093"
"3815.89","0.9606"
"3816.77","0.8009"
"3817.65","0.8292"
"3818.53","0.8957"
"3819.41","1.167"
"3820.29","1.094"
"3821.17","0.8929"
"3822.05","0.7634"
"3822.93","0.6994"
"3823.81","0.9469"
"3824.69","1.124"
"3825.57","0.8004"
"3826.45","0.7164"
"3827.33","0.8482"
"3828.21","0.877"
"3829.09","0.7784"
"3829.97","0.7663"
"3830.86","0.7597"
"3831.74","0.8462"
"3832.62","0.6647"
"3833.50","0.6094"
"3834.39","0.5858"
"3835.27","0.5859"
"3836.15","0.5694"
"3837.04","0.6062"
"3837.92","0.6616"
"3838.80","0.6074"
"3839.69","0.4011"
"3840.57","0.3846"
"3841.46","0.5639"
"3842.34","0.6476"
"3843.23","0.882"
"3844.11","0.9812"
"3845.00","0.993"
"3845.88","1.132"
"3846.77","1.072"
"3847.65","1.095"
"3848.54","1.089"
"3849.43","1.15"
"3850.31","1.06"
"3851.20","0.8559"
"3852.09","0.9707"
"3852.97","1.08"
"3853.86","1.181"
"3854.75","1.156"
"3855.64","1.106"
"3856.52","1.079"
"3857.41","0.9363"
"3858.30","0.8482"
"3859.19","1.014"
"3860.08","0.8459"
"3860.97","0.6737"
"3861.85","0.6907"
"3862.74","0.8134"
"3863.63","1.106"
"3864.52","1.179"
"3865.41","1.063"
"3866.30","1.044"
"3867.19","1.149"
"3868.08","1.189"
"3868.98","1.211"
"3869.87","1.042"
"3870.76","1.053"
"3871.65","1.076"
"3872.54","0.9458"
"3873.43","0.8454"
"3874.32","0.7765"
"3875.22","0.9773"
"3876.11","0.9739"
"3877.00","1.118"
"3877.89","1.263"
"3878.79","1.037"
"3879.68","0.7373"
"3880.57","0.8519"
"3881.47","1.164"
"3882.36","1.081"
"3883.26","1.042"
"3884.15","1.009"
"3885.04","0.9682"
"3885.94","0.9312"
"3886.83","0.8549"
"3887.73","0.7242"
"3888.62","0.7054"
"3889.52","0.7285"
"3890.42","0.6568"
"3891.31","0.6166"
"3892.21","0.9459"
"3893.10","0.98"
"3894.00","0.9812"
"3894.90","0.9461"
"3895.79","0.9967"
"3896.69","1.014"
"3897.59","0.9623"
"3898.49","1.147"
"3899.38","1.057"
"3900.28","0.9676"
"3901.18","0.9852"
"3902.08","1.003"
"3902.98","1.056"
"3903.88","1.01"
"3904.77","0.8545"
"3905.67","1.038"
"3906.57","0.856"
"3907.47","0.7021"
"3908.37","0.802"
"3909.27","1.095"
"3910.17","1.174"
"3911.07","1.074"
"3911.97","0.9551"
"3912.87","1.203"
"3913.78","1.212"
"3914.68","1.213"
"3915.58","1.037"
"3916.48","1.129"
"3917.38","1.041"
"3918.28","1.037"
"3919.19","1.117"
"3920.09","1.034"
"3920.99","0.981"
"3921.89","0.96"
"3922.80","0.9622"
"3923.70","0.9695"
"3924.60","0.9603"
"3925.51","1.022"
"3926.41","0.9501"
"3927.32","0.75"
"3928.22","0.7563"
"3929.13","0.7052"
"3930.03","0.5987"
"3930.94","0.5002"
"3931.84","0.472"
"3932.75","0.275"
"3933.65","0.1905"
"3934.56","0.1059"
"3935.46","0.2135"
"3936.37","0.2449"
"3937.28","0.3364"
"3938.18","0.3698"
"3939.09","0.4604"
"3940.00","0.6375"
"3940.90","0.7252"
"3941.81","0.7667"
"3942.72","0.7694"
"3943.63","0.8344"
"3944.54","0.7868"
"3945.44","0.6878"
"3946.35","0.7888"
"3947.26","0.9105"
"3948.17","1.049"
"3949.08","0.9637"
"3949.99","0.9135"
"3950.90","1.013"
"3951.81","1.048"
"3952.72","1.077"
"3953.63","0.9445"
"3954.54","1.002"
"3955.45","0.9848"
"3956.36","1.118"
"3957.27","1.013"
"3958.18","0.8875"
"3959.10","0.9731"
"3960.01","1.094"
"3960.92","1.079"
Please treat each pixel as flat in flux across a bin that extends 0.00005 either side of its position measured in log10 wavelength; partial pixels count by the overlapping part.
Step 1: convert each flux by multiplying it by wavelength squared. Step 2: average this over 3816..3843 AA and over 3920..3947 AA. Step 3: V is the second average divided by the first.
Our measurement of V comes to 0.92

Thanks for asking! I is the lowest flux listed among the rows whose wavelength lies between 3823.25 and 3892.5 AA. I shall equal 0.3846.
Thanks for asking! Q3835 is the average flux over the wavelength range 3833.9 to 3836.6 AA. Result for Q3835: 0.579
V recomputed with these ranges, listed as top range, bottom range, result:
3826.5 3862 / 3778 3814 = 0.86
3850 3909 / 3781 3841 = 1.12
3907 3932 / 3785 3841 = 1.14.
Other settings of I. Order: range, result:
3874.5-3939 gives 0.1059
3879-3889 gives 0.7054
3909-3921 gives 0.9551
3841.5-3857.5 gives 0.6476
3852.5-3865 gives 0.6737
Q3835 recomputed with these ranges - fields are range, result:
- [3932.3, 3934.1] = 0.233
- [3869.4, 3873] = 1.03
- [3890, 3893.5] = 0.8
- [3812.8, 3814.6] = 1.09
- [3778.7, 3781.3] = 1.1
